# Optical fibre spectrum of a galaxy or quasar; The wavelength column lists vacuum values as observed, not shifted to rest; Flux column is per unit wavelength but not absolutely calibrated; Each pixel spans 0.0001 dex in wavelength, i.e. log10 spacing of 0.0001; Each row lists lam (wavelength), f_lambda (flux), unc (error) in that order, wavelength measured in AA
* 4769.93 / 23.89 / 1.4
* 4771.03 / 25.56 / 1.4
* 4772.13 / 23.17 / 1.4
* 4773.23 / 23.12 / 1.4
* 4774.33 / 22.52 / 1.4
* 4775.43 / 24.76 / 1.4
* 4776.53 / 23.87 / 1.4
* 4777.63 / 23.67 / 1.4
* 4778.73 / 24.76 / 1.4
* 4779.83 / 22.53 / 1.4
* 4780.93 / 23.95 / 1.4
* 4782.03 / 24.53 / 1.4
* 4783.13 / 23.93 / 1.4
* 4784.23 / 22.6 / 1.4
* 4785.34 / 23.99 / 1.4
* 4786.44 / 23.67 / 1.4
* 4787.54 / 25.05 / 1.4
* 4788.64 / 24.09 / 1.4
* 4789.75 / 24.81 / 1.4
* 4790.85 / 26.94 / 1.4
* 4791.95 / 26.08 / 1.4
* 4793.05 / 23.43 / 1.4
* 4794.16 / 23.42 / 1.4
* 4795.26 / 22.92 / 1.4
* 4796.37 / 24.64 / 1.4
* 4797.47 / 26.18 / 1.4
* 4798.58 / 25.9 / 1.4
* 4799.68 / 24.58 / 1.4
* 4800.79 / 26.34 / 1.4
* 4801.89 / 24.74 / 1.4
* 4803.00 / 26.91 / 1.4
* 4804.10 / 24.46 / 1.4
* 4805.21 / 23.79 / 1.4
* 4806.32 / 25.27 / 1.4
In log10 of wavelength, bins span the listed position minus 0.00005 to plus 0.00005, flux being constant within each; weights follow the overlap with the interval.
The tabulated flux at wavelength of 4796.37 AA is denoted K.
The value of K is 24.64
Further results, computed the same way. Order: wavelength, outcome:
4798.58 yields 25.9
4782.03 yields 24.53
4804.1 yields 24.46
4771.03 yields 25.56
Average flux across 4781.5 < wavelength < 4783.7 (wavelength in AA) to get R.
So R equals 24.2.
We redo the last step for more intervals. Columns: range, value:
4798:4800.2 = 25.3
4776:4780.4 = 23.7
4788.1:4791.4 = 25.3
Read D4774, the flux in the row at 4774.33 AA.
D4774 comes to 22.52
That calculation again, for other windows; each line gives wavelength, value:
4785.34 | 23.99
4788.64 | 24.09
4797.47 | 26.18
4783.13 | 23.93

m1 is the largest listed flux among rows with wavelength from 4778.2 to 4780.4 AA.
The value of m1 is 24.76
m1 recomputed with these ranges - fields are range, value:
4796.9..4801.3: 26.34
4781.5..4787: 24.53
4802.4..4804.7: 26.91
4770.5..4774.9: 25.56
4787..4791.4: 26.94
